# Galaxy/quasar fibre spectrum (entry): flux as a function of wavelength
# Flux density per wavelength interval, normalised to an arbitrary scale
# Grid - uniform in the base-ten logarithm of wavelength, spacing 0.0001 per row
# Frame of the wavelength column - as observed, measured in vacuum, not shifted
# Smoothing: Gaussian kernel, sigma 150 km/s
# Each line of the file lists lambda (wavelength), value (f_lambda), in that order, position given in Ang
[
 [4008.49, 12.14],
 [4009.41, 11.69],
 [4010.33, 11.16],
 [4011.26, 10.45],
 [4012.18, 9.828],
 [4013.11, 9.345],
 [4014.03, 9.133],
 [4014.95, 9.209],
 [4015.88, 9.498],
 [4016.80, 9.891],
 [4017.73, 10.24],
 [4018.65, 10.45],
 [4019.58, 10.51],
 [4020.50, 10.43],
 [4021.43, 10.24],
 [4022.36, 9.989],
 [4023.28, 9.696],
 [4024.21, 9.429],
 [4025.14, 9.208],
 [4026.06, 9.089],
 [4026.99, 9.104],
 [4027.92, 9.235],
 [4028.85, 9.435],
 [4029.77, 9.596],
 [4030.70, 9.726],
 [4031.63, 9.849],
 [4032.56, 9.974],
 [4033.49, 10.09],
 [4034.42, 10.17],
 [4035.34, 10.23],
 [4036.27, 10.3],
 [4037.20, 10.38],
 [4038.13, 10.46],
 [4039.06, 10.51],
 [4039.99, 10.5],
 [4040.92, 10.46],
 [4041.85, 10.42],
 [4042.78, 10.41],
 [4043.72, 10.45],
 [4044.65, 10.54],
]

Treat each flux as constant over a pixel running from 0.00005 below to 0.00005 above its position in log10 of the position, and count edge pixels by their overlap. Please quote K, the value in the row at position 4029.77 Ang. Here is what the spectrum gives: 9.596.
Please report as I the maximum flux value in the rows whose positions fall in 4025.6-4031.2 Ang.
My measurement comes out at 9.726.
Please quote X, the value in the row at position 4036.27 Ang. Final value 10.3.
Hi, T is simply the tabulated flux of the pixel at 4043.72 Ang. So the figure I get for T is 10.45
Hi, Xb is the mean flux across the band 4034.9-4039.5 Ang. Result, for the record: 10.4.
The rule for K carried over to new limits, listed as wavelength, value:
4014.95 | 9.209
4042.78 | 10.41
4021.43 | 10.24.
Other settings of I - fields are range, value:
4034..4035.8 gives 10.23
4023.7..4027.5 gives 9.429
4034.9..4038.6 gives 10.46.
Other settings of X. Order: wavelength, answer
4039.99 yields 10.5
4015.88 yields 9.498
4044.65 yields 10.54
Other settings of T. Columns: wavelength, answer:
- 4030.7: 9.726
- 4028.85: 9.435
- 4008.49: 12.14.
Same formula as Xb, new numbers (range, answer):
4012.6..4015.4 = 9.25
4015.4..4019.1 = 10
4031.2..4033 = 9.9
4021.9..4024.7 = 9.7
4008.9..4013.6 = 10.5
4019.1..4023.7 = 10.2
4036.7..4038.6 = 10.4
